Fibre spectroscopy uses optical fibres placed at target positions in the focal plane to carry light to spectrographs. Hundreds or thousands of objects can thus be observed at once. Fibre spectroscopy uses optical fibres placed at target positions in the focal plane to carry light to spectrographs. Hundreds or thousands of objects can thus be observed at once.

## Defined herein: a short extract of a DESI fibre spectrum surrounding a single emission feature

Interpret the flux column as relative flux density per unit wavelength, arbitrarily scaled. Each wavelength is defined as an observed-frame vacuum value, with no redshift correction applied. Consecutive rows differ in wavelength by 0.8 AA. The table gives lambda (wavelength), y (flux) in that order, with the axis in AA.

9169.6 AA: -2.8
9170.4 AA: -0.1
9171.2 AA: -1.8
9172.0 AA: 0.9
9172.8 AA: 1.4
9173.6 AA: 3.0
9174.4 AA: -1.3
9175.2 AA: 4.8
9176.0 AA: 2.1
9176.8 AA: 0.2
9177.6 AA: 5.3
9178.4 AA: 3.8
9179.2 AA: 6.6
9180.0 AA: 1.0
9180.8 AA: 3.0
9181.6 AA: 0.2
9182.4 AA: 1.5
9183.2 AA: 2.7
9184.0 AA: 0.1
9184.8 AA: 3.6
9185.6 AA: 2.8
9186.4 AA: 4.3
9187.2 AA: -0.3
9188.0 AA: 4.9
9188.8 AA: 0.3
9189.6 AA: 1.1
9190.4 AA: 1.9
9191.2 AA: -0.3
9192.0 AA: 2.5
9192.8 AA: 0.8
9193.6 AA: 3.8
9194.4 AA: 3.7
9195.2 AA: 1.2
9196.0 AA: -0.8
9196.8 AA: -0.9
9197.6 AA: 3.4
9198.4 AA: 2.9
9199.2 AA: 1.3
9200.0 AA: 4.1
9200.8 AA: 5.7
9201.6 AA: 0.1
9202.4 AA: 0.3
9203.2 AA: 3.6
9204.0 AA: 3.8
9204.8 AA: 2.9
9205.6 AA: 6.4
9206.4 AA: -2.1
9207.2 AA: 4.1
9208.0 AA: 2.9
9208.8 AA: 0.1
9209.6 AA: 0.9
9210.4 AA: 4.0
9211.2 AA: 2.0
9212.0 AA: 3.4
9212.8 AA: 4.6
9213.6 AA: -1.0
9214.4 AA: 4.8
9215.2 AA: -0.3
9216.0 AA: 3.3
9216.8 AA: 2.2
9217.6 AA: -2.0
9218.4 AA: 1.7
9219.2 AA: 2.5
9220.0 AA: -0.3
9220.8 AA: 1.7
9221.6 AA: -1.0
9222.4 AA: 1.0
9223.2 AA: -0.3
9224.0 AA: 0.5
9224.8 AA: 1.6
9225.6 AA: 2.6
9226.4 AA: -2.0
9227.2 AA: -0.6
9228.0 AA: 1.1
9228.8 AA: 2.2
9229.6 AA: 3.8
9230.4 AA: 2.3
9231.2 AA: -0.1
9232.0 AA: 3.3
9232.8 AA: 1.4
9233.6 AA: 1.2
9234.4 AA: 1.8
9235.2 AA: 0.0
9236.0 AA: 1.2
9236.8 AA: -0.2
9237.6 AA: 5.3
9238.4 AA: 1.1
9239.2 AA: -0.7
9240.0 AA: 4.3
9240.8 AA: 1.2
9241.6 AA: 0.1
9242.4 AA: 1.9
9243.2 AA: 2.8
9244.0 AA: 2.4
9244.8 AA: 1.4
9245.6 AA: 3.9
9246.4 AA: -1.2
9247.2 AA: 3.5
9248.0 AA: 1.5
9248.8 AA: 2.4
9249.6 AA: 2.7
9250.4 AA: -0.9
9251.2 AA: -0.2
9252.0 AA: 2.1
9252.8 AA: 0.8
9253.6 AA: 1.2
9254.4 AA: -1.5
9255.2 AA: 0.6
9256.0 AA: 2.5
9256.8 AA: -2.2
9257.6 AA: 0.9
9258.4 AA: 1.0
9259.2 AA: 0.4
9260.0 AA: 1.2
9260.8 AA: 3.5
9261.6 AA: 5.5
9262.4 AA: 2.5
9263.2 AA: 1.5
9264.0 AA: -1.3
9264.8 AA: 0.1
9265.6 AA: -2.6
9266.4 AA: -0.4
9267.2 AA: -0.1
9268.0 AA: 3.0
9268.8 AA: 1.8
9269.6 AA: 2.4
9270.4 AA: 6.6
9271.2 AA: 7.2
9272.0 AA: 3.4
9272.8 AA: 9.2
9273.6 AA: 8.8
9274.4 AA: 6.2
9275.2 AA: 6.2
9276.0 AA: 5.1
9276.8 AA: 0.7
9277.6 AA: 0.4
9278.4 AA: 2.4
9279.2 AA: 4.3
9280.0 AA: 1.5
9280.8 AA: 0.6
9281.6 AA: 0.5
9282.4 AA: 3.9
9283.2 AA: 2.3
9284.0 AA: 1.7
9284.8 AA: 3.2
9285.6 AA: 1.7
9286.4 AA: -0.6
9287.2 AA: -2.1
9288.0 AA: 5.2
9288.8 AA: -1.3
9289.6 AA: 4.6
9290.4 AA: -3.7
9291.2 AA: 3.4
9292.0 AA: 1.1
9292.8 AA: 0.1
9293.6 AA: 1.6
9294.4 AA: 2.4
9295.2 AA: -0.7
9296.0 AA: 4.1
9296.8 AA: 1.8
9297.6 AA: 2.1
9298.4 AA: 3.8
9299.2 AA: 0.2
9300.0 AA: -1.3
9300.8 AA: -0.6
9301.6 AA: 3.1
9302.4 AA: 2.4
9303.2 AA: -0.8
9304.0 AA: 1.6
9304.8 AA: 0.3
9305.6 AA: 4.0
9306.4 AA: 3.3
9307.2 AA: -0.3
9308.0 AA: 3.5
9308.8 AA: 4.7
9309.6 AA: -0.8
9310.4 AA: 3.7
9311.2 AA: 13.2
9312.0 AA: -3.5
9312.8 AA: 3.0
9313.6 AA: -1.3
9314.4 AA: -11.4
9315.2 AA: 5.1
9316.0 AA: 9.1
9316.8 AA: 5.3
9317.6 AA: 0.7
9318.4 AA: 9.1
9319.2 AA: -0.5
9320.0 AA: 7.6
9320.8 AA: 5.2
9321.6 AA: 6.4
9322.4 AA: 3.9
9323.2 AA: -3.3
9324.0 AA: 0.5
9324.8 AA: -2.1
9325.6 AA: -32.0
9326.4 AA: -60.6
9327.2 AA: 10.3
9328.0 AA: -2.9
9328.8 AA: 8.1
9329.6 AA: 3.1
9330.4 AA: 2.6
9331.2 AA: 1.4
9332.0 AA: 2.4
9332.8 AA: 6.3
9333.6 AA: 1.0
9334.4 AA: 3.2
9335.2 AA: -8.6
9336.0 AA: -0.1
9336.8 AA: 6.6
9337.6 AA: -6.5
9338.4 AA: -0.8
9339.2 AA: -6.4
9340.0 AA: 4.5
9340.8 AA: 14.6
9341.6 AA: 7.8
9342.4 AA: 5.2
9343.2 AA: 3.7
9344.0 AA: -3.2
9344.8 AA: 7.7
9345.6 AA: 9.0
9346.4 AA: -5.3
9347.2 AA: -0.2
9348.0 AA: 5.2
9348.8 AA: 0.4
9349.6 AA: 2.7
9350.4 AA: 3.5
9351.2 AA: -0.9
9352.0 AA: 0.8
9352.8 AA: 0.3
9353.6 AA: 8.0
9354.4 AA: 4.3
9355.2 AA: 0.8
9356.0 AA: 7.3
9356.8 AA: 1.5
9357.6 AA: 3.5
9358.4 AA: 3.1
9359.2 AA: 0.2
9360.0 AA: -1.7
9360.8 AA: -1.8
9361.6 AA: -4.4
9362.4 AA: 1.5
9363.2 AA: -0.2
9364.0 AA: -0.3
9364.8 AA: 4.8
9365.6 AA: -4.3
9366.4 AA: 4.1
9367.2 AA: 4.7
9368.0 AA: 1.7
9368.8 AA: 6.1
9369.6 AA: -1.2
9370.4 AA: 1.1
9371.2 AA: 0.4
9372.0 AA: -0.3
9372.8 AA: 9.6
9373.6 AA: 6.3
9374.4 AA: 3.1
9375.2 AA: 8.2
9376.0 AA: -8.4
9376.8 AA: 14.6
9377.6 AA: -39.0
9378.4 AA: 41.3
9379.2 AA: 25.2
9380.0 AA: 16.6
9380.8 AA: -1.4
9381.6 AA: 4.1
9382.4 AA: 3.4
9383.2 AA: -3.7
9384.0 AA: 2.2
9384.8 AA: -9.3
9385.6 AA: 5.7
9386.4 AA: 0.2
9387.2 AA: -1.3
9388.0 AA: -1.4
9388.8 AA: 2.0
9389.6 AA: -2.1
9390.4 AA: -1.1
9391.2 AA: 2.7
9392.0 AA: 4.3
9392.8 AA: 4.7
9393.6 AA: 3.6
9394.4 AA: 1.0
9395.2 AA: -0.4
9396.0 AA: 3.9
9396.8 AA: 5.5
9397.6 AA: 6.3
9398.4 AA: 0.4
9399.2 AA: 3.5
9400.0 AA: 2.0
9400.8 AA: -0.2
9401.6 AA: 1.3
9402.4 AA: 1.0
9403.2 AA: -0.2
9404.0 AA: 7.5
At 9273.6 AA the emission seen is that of H-gamma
